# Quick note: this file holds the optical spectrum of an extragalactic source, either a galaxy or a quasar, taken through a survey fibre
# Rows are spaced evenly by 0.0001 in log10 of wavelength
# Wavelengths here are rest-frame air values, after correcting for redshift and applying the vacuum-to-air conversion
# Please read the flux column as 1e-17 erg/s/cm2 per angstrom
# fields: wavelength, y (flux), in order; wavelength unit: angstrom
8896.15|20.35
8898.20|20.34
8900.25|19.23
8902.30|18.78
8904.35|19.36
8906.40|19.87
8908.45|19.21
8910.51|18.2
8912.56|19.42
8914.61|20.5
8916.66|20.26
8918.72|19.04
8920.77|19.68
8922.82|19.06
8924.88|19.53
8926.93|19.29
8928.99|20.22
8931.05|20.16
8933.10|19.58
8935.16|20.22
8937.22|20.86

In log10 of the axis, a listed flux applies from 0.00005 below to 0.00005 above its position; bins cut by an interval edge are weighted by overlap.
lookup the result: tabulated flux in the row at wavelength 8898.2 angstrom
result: 20.34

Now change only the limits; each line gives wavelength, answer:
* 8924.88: 19.53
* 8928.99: 20.22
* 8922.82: 19.06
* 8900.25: 19.23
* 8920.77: 19.68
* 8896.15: 20.35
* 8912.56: 19.42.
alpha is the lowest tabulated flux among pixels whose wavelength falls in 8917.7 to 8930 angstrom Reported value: 19.04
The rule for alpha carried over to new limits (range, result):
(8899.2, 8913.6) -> 18.2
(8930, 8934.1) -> 19.58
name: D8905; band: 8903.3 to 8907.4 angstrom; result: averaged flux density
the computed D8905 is 19.6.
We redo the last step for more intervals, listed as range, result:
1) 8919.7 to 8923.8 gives 19.4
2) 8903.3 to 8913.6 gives 19.2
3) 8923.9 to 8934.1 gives 19.8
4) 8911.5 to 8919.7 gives 19.8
